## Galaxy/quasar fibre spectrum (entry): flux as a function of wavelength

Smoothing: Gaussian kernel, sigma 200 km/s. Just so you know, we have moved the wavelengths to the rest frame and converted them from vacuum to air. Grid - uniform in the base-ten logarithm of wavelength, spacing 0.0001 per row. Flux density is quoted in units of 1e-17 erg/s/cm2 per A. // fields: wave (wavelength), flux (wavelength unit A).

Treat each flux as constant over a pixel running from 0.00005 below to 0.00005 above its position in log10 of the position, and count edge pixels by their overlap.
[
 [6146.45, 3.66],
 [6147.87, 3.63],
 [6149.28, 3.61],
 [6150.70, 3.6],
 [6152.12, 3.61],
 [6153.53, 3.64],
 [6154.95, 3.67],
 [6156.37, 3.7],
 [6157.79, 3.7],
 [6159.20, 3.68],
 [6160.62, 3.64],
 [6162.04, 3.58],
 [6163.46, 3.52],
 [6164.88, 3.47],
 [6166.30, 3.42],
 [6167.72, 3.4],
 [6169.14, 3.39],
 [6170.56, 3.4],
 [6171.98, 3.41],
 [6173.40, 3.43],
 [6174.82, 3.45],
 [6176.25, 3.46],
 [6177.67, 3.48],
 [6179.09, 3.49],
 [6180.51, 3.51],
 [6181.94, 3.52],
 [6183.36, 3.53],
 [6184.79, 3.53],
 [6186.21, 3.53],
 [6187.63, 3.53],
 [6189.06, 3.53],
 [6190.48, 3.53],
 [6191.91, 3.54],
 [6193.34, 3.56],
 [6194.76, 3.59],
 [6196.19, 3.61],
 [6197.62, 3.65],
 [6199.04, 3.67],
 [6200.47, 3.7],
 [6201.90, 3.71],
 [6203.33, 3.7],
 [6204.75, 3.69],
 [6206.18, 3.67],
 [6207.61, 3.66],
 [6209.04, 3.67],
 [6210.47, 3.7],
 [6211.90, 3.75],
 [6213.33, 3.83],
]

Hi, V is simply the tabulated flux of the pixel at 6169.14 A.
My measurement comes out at 3.39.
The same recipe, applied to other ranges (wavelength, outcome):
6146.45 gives 3.66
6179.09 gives 3.49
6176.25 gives 3.46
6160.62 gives 3.64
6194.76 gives 3.59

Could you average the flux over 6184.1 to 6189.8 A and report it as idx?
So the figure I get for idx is 3.54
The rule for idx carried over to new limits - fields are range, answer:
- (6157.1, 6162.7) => 3.65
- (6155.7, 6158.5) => 3.71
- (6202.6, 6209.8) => 3.68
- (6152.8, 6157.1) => 3.67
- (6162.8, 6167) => 3.47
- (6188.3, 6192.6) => 3.53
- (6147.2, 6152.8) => 3.61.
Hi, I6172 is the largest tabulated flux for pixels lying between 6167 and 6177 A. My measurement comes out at 3.46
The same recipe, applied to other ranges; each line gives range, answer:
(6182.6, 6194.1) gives 3.56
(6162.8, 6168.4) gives 3.52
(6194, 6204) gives 3.71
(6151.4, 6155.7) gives 3.67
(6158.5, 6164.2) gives 3.68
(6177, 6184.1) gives 3.53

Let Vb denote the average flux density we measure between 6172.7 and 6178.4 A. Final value 3.45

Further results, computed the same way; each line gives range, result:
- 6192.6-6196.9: 3.59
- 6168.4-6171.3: 3.4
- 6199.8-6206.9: 3.7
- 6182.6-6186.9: 3.53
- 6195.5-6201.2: 3.66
